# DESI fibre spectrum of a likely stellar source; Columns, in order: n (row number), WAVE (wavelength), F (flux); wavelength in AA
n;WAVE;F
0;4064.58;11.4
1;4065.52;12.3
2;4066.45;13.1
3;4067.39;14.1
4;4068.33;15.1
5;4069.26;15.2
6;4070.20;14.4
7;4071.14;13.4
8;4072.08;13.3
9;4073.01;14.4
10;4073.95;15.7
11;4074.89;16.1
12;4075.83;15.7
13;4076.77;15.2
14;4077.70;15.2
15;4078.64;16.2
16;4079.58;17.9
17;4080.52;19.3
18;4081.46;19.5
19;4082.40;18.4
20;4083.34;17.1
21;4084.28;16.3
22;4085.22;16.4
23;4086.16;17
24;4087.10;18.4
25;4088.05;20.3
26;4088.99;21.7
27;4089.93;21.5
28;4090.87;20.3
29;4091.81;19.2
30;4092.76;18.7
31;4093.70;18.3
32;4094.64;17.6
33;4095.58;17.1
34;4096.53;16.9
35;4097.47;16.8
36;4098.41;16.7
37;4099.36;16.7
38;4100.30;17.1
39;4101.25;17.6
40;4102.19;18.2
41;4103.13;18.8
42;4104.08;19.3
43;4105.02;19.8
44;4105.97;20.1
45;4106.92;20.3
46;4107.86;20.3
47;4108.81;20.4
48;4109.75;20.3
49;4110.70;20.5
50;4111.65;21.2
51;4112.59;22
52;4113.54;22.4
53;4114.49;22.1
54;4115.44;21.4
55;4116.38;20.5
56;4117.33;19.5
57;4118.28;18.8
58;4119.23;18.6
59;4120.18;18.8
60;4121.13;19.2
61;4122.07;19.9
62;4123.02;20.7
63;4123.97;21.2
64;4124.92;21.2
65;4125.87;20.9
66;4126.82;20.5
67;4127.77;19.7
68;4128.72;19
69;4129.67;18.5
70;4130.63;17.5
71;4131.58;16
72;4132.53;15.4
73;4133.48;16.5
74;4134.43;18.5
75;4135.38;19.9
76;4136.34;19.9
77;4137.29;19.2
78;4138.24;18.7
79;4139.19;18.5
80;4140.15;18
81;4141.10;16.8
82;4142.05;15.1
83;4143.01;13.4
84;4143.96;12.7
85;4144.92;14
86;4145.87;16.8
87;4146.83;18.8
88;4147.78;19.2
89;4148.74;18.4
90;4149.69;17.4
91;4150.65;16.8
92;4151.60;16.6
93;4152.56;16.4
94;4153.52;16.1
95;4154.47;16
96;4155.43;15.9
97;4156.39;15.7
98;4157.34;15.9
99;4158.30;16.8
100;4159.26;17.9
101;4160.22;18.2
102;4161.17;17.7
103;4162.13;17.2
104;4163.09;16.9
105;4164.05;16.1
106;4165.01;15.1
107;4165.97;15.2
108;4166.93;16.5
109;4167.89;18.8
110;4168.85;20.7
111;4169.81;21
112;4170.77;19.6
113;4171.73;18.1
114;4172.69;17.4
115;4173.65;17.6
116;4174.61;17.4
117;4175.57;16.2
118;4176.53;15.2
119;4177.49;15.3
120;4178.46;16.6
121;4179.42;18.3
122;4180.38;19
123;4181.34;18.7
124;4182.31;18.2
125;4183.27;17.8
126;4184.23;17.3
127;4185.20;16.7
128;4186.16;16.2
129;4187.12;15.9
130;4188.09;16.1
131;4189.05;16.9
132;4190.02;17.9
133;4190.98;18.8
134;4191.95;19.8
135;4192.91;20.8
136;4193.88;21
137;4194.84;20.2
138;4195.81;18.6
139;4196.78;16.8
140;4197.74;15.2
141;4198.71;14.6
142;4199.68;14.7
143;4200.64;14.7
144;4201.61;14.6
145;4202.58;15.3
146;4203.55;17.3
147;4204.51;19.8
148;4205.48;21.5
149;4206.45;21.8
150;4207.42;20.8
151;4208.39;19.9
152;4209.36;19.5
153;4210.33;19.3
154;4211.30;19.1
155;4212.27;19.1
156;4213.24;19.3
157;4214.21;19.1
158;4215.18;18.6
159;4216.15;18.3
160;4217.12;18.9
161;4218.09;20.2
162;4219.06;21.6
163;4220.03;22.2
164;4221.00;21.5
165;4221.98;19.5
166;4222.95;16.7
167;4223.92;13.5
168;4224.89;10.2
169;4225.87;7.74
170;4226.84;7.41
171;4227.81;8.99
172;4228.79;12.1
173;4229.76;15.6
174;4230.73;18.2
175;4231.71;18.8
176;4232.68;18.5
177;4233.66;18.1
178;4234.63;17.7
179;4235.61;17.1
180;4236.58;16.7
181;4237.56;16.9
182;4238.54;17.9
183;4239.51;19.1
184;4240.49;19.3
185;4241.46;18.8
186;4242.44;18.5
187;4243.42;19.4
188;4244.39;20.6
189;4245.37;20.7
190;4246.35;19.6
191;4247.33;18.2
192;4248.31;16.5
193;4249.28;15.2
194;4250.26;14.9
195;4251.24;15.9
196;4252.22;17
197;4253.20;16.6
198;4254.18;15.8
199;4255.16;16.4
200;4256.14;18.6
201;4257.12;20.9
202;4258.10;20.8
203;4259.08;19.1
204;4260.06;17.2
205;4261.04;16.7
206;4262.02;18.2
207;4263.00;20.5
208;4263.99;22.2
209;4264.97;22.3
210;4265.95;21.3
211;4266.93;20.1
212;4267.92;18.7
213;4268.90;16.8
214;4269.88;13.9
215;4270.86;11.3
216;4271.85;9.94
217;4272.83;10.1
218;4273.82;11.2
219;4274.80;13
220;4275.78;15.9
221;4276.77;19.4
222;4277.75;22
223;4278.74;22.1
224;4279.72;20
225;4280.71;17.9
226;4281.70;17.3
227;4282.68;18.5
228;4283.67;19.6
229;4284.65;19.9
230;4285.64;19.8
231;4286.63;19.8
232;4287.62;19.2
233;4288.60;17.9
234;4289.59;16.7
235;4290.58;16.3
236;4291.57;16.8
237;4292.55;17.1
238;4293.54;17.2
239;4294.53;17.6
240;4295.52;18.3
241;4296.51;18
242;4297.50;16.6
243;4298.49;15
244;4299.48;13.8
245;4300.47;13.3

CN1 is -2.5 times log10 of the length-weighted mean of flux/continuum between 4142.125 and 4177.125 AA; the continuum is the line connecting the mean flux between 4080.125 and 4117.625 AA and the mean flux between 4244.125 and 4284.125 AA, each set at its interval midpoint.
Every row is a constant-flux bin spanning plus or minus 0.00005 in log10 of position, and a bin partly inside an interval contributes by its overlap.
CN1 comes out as 0.10 mag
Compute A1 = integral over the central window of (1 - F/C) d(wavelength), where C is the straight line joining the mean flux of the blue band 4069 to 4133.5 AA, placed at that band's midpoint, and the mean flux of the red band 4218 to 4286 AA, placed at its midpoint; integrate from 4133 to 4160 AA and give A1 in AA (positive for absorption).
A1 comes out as 1.7 AA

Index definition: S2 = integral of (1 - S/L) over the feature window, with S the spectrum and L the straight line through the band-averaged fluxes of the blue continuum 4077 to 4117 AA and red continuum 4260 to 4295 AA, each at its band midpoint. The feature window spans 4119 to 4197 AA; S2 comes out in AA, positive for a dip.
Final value 3.2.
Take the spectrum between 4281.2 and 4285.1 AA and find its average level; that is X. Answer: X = 18.8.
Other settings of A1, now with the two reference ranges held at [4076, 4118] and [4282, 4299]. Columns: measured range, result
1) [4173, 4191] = 1.3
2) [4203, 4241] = 1.3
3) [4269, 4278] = 2.0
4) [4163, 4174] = 0.4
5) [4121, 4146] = 0.8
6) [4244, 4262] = 0.3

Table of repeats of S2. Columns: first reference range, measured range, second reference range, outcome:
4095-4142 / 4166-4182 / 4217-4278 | 0.36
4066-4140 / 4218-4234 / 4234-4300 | 1.82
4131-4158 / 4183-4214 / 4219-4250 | -2.14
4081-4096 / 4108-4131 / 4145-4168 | -3.09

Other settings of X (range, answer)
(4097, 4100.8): 16.8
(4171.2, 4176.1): 17.4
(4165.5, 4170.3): 18.4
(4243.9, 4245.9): 20.6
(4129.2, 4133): 16.8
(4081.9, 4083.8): 17.8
